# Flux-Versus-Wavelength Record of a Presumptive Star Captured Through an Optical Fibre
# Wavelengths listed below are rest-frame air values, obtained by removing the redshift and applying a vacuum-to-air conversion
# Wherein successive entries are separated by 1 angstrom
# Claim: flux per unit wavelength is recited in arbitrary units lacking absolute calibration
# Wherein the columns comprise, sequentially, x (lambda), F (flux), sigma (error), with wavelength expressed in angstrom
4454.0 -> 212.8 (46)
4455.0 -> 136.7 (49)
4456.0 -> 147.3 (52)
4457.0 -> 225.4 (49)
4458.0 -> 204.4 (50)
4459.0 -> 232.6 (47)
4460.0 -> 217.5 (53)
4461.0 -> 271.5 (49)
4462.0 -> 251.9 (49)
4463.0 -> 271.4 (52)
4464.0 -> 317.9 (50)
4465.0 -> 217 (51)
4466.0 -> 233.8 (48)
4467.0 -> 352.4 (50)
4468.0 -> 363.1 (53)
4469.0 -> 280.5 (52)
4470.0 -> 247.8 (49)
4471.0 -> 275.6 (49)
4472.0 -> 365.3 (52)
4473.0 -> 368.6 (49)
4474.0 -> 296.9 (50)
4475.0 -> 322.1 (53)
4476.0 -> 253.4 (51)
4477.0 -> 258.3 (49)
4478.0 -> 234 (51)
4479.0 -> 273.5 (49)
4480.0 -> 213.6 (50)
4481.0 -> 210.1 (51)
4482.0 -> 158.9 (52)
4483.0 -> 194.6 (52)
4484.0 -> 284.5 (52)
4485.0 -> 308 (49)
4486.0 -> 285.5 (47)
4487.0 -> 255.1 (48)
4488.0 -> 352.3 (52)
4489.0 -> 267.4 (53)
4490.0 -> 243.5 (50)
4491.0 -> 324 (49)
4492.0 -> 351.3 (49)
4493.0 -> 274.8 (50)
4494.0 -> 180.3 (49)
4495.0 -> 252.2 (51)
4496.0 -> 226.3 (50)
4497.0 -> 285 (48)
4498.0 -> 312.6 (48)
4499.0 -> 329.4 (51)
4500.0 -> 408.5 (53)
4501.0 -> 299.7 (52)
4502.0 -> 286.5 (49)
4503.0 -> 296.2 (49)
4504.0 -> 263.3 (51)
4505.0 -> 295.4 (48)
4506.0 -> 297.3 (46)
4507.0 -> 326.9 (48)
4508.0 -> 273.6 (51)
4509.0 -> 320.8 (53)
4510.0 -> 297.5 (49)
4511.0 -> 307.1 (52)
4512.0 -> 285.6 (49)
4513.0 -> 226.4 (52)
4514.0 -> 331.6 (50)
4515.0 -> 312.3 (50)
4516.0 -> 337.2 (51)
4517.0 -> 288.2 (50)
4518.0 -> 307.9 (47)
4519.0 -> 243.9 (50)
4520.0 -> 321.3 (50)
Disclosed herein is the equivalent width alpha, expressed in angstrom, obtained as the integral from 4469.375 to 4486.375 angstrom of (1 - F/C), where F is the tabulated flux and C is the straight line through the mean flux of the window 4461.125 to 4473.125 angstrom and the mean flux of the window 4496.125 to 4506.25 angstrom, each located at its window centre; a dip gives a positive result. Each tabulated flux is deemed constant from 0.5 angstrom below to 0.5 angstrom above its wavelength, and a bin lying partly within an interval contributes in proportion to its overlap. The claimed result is 1.6 angstrom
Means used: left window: 292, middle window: 268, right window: 305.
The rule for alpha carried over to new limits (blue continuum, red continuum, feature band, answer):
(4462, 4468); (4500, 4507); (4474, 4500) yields 2.14 angstrom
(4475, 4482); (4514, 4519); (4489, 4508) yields -1.06 angstrom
